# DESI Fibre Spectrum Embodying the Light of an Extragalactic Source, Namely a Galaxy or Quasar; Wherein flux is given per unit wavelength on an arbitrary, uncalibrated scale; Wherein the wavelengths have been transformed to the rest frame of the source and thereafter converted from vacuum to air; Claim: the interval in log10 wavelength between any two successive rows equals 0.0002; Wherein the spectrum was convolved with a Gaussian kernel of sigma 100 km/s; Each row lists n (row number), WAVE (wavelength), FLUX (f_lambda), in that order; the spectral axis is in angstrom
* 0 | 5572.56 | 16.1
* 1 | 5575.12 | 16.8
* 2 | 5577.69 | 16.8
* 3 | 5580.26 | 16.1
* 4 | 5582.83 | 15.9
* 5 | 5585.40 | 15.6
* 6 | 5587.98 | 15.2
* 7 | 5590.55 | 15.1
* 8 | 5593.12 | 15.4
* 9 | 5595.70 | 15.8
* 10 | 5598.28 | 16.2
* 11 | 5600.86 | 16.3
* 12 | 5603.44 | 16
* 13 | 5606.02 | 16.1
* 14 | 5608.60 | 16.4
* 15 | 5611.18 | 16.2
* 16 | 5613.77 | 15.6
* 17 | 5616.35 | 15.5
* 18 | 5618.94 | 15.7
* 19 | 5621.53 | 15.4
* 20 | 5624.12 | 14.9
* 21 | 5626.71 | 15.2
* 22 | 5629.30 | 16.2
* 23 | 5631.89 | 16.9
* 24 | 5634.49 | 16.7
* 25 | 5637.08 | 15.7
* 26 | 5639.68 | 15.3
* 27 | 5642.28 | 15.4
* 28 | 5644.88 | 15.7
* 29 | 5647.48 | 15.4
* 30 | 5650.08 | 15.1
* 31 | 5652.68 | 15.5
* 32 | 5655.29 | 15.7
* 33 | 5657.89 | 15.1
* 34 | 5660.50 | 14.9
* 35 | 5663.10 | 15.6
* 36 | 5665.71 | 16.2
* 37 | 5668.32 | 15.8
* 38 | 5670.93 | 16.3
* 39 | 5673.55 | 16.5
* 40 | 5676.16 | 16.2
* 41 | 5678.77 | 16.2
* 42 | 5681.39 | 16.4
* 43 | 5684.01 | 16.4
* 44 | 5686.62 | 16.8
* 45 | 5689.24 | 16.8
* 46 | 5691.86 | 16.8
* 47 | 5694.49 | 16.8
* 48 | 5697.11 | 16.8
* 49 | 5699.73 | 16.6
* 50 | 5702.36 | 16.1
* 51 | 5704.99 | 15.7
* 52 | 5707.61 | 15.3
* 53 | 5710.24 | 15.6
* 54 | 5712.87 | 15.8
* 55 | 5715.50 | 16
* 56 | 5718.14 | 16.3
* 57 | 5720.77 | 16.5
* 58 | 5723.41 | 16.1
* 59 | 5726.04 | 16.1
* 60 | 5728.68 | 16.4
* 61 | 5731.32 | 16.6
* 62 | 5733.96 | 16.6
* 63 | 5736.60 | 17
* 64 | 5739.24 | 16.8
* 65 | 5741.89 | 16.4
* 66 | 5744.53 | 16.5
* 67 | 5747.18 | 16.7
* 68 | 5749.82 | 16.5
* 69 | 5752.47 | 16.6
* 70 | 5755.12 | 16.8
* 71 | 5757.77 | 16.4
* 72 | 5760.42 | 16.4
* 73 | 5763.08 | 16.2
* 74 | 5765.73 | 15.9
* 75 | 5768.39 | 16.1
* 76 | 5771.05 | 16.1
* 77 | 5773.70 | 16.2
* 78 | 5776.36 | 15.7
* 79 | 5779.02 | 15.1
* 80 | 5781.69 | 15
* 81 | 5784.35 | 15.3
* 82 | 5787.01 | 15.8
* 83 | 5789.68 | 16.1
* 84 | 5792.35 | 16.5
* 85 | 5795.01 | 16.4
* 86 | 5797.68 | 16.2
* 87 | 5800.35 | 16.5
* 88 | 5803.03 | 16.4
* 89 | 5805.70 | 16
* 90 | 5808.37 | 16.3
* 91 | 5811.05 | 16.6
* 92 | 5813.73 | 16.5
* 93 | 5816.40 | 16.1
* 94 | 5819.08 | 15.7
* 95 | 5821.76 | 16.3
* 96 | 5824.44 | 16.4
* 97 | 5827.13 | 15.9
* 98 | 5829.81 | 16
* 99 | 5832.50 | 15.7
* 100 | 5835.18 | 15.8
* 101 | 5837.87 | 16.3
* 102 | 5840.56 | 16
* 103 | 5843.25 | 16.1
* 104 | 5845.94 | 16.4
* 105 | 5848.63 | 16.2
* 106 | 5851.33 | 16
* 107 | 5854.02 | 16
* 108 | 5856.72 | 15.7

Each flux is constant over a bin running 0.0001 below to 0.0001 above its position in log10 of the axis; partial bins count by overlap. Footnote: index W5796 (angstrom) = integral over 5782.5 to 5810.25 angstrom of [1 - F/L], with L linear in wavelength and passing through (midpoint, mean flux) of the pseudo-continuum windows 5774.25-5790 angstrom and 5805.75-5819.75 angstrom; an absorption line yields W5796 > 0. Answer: -0.5 angstrom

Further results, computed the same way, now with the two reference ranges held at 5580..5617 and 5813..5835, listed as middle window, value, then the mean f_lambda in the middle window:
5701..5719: 0.1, 15.8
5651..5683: 0.1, 15.9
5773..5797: 0.3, 15.8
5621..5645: 0.2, 15.8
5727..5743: -0.7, 16.6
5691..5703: -0.5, 16.6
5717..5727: -0.2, 16.3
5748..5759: -0.4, 16.6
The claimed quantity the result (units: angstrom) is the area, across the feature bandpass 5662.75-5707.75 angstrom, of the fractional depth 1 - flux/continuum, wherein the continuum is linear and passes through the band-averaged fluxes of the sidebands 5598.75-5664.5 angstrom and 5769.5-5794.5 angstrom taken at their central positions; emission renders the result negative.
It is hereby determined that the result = -1.7 angstrom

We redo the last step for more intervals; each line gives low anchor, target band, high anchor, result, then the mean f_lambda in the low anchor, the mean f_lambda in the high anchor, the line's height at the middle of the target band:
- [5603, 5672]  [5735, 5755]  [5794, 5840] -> -0.8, 15.7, 16.2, 16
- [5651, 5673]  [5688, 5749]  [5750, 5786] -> -2.0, 15.7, 16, 15.8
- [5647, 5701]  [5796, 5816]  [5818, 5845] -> -0.4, 16.1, 16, 16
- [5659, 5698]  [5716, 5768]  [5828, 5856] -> -0.8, 16.3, 16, 16.2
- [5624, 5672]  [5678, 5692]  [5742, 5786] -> -0.7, 15.7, 16.1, 15.8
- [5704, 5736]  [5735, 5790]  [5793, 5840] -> -0.1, 16.1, 16.2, 16.1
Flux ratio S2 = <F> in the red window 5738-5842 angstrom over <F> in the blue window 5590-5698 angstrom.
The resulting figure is 1.0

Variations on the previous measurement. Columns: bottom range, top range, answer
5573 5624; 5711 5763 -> 1.03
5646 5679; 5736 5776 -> 1.04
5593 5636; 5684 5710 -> 1.03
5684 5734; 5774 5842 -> 0.98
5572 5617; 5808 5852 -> 1.01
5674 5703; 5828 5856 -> 0.97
